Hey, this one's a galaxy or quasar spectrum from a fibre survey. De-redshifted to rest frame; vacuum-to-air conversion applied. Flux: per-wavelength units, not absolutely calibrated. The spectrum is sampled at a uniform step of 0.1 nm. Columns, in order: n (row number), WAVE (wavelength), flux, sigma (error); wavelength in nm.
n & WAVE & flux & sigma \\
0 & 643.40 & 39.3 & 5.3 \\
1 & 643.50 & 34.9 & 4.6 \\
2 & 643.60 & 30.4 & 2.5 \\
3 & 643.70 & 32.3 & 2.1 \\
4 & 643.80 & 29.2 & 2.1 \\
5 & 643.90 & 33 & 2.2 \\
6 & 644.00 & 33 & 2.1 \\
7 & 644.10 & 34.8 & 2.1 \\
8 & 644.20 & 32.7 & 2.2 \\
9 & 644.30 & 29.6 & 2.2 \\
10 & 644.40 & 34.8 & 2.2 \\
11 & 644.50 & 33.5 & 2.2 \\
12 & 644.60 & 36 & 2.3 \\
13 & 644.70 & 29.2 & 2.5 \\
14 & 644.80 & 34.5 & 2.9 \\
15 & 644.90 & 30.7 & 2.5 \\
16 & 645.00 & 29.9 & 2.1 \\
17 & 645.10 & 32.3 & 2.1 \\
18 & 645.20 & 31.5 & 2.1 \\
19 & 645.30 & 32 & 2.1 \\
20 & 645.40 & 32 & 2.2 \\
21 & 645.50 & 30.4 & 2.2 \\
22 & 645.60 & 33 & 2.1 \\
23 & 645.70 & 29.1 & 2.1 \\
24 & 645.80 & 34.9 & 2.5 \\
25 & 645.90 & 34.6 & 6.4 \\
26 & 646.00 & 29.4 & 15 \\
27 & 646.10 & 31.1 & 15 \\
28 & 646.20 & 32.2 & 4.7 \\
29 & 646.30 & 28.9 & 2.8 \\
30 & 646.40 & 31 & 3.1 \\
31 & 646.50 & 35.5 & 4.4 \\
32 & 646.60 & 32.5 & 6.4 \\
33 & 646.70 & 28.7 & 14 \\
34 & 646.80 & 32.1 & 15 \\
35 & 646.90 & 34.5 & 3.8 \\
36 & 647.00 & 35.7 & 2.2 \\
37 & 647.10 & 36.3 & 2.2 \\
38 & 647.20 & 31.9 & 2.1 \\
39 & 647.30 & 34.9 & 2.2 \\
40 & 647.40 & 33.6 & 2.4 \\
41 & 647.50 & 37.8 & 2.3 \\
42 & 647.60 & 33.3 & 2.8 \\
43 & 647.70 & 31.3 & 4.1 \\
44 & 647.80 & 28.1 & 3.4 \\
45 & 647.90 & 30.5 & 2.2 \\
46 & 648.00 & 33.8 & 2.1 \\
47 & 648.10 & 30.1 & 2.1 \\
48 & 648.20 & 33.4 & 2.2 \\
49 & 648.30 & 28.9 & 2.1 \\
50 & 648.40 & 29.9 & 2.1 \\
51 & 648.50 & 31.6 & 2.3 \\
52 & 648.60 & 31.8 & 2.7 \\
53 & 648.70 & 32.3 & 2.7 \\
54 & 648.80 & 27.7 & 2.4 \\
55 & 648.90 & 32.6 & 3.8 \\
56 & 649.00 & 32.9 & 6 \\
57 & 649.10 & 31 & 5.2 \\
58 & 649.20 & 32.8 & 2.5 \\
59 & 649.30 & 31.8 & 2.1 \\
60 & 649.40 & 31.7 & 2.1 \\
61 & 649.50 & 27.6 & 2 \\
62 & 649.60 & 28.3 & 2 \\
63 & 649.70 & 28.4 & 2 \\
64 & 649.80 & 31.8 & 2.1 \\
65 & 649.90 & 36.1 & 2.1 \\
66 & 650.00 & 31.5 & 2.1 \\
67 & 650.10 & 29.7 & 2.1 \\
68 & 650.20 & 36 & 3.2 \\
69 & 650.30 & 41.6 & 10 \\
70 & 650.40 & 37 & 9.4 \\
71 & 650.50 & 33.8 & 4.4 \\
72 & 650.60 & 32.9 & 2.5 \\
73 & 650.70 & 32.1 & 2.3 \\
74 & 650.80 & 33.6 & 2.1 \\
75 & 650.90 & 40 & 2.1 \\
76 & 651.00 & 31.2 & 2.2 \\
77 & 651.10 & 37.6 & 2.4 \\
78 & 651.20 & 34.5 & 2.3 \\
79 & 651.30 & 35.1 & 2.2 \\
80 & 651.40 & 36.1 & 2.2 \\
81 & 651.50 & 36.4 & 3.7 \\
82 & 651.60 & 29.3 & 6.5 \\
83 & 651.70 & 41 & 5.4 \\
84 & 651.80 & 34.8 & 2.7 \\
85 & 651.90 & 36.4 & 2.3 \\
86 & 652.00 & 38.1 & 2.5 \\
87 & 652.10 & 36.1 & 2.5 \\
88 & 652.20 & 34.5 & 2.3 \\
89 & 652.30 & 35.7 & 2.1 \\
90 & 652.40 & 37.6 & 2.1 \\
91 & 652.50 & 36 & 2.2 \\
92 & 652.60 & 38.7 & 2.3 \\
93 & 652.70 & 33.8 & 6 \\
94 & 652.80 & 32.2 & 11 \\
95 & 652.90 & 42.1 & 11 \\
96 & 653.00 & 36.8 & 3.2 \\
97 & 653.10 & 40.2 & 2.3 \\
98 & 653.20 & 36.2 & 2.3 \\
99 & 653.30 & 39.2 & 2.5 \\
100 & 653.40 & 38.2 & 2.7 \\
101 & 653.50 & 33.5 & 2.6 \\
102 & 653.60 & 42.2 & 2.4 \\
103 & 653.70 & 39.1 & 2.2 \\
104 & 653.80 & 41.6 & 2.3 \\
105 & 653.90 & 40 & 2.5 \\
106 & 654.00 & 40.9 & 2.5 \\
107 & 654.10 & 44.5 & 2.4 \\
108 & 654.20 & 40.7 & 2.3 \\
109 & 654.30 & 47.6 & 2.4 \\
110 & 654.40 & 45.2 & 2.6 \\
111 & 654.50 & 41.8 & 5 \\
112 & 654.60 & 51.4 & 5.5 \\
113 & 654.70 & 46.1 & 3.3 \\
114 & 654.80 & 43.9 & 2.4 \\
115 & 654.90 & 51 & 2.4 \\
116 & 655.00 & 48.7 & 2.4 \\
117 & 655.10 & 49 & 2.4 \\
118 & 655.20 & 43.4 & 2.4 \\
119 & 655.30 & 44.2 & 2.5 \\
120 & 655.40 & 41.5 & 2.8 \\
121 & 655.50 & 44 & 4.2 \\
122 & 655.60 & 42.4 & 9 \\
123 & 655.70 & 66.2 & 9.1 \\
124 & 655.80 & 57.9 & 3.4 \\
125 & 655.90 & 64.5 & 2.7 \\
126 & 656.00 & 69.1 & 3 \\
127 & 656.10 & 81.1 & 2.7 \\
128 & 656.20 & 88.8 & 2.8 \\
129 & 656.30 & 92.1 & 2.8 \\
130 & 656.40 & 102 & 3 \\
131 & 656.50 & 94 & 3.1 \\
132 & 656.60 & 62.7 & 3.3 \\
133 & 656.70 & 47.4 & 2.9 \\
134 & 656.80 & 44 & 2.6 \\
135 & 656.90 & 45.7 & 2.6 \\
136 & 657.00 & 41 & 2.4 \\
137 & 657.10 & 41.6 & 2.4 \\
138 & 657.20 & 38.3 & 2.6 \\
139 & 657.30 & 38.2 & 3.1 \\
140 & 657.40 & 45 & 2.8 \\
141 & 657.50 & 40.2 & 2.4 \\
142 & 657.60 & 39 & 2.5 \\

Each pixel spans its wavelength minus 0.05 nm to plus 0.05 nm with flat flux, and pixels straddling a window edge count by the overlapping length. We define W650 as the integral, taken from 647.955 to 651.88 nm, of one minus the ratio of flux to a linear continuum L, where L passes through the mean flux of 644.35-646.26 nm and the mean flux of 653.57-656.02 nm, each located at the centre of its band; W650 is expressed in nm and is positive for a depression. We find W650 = 0.64 nm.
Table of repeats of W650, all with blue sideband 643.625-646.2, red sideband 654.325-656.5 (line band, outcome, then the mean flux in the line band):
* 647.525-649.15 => 0.38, 31.3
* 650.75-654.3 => 0.96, 37.4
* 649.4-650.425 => 0.28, 32.6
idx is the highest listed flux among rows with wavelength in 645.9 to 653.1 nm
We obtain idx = 42.1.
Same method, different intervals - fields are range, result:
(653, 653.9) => 42.2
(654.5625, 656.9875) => 102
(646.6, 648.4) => 37.8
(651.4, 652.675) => 41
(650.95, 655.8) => 66.2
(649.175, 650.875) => 41.6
